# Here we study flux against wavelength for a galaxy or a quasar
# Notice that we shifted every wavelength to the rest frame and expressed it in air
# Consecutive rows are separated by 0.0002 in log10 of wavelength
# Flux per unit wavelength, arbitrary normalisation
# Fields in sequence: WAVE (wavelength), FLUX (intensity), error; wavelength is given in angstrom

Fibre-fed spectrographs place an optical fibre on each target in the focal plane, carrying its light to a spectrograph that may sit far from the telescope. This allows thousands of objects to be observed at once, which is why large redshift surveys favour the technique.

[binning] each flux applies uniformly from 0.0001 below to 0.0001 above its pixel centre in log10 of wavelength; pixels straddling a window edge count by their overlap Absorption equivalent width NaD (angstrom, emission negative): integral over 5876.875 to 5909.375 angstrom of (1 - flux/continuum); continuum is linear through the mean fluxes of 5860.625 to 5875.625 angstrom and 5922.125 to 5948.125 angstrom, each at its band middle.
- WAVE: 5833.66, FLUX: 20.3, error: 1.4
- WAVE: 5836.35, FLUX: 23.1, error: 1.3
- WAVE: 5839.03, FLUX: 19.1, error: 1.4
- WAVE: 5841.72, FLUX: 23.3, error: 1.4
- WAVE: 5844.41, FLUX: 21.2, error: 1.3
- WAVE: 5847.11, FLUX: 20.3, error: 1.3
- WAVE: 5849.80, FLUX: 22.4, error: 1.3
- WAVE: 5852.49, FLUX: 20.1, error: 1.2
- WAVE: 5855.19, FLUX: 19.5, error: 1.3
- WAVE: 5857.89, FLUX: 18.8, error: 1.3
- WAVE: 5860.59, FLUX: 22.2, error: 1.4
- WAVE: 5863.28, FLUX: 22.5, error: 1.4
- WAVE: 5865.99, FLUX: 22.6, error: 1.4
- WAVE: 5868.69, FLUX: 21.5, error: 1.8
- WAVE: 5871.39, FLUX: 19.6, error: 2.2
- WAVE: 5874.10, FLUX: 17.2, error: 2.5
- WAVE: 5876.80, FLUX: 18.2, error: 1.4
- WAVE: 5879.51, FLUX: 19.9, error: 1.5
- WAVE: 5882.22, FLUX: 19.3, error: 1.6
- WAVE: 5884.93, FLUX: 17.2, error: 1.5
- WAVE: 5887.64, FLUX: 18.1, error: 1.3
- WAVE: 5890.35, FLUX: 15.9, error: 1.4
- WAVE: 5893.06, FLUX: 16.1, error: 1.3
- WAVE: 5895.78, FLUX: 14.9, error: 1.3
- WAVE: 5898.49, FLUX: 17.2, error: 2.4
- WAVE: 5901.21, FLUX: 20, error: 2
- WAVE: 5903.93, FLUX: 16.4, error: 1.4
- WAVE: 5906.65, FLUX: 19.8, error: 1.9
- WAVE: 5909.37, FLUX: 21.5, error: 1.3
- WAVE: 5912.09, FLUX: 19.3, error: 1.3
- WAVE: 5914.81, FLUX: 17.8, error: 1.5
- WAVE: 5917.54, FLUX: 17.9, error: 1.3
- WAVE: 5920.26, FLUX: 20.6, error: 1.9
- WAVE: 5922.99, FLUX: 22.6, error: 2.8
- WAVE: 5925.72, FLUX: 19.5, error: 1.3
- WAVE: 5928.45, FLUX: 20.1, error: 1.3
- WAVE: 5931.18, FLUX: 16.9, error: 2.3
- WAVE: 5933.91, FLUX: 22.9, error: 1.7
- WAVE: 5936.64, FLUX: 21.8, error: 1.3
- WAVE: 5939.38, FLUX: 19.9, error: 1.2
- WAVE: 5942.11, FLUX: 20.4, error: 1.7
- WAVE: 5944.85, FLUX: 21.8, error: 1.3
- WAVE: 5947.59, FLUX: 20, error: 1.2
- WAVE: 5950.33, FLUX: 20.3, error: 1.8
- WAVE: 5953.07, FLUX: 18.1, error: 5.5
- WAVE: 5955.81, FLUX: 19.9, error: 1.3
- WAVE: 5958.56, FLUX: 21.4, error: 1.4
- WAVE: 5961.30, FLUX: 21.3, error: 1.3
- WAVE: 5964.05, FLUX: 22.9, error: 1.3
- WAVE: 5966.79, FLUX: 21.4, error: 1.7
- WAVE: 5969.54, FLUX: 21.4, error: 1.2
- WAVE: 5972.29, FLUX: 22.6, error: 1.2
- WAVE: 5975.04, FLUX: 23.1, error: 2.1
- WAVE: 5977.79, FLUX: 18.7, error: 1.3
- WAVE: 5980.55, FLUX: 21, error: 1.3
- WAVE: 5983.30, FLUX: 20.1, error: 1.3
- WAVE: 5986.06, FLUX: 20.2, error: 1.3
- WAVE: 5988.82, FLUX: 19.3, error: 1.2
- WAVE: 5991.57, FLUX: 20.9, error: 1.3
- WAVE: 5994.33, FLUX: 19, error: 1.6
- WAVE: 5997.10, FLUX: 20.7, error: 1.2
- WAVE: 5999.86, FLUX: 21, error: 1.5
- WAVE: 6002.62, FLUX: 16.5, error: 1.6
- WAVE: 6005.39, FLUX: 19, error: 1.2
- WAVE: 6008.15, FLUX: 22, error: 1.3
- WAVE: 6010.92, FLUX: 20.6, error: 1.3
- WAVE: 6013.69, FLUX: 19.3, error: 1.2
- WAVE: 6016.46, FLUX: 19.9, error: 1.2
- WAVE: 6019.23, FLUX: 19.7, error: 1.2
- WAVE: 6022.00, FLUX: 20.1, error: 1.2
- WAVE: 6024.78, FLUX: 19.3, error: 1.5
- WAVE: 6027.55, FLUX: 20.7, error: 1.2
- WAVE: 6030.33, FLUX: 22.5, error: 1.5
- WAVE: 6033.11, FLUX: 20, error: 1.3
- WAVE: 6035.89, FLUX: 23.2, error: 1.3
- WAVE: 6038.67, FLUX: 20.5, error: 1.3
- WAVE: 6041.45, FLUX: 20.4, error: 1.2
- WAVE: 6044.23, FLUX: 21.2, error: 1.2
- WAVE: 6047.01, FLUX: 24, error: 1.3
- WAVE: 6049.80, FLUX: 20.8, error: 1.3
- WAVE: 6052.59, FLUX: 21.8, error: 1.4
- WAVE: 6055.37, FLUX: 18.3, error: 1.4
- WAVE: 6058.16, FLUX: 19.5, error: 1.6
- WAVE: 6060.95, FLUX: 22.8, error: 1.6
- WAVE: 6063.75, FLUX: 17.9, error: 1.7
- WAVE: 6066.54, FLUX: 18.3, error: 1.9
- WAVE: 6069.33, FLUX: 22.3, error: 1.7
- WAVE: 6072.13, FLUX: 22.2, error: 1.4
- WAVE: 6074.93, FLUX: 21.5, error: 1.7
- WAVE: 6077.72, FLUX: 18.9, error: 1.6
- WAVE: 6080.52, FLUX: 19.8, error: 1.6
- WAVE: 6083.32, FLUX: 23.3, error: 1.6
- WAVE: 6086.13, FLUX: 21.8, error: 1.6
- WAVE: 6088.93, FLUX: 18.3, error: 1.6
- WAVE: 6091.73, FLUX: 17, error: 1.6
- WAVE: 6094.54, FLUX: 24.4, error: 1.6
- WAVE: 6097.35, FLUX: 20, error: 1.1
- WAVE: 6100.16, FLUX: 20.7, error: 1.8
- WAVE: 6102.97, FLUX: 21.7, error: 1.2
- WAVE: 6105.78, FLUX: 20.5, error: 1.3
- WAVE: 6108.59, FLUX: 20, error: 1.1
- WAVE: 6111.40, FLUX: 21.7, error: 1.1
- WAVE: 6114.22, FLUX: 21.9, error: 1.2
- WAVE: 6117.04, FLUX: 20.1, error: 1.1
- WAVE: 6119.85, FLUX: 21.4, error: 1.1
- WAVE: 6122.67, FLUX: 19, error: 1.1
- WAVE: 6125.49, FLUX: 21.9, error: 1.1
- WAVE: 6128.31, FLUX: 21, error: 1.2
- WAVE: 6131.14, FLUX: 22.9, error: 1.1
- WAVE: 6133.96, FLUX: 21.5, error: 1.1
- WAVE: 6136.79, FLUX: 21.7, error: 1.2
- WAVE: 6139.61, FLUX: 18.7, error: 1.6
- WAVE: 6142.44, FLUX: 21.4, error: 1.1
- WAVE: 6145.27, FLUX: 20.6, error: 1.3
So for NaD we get 4.4 angstrom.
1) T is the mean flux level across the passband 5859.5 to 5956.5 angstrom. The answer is 19.4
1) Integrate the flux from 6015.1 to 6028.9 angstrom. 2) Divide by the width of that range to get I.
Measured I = 19.9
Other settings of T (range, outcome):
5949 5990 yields 20.8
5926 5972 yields 20.7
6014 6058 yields 20.8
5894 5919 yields 18.3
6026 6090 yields 20.9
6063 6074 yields 20.4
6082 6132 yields 20.9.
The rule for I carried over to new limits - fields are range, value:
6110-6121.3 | 21.3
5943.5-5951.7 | 20.7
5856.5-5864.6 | 21.2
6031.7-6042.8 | 21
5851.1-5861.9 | 20.1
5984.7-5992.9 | 20.1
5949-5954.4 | 19.2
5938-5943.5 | 20.1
